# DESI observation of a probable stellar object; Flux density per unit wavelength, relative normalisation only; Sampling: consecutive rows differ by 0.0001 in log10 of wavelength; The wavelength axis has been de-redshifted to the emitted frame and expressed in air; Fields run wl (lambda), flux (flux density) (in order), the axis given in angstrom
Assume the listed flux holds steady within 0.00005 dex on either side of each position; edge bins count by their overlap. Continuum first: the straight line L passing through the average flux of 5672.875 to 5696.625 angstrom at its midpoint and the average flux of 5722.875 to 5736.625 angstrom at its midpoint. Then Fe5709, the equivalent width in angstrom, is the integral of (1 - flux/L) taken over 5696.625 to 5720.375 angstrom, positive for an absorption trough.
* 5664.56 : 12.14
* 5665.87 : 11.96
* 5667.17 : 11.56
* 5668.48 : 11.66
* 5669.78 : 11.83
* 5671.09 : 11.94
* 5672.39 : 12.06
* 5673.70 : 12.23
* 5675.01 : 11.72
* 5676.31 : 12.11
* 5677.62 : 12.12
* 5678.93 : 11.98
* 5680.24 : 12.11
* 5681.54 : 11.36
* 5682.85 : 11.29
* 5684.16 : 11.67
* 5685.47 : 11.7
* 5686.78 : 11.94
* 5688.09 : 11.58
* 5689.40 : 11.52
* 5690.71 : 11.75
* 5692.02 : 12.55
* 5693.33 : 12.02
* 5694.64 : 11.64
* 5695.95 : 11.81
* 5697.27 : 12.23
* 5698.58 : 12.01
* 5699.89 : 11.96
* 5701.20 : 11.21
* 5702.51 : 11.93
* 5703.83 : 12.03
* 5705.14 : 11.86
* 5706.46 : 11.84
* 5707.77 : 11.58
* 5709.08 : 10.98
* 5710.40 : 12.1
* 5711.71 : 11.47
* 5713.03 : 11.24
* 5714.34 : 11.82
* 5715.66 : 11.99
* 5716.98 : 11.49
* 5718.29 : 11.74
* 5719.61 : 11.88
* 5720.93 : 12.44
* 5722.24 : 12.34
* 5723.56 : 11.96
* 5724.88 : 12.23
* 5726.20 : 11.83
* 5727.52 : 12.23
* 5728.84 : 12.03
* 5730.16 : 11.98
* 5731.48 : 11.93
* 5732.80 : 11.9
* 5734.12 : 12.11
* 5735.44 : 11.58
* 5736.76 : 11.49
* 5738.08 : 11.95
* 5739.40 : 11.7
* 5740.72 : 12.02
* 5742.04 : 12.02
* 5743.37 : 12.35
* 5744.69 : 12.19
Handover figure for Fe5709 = 0.30 angstrom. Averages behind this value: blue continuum 11.8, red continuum 12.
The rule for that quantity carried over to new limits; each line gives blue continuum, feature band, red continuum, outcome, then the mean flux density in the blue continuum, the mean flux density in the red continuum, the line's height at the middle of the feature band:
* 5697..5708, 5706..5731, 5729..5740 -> 0.0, 11.9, 11.8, 11.8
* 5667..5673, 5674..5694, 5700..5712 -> -0.1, 11.8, 11.7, 11.8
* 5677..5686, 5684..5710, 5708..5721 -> -0.2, 11.7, 11.7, 11.7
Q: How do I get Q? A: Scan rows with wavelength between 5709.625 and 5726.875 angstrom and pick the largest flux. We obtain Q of 12.44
